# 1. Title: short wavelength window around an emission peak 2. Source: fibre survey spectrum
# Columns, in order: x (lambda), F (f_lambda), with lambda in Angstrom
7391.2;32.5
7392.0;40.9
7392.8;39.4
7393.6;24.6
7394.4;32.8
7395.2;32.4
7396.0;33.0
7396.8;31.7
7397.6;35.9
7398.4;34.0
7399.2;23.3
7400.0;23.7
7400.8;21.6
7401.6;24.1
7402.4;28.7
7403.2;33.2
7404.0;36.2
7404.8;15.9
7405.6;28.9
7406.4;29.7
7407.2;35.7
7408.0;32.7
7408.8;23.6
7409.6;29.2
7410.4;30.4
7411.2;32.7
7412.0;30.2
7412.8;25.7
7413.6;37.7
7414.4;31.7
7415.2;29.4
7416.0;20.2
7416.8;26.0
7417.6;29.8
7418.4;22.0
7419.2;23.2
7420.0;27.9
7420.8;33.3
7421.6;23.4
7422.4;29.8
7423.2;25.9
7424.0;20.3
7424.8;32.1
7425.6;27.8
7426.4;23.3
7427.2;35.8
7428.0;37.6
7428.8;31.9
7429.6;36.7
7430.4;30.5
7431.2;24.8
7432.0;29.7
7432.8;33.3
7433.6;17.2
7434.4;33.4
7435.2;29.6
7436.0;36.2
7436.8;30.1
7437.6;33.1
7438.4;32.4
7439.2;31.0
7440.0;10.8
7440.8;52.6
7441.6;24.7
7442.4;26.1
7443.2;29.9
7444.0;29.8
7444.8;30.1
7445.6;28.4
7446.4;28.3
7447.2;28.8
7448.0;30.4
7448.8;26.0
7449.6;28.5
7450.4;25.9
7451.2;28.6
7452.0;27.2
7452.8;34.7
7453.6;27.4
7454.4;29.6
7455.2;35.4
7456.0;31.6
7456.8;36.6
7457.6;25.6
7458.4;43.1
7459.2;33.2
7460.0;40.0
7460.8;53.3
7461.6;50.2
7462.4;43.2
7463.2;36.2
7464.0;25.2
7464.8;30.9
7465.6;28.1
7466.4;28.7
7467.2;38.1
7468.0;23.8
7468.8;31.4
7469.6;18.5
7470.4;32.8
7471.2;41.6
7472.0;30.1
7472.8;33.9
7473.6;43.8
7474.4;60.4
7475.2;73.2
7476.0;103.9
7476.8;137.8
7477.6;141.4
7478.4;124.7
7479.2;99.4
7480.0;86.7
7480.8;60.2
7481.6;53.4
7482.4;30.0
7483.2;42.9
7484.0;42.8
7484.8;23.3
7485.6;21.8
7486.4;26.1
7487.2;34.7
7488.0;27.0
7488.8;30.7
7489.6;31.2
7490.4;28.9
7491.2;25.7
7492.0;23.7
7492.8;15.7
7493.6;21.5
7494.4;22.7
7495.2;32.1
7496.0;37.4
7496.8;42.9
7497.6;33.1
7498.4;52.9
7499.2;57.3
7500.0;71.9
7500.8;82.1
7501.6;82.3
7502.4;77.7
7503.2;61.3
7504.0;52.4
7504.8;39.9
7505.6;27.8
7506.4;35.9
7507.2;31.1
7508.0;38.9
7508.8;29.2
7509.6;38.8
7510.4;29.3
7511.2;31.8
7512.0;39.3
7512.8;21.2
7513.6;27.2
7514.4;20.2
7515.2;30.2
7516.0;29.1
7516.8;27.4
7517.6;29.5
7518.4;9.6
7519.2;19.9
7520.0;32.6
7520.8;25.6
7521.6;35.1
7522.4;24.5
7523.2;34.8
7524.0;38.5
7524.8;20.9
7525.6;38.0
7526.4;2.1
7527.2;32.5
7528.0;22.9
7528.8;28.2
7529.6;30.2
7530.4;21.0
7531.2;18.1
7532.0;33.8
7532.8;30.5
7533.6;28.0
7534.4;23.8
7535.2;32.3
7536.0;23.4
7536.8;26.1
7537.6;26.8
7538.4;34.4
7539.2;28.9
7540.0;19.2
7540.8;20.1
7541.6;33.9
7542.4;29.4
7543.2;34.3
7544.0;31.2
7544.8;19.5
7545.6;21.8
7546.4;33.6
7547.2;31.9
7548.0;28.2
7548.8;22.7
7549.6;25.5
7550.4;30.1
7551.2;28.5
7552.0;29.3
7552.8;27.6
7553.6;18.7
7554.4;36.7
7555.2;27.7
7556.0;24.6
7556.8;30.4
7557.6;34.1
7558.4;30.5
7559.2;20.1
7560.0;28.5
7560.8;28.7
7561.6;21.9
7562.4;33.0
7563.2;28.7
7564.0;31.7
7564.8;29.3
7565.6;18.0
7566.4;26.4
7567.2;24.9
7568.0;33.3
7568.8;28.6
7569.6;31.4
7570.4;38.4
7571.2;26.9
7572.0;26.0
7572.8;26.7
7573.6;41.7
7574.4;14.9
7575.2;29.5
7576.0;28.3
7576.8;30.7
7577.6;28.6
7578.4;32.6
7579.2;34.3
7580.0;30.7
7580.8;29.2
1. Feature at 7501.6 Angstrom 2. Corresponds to [N II] 6583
